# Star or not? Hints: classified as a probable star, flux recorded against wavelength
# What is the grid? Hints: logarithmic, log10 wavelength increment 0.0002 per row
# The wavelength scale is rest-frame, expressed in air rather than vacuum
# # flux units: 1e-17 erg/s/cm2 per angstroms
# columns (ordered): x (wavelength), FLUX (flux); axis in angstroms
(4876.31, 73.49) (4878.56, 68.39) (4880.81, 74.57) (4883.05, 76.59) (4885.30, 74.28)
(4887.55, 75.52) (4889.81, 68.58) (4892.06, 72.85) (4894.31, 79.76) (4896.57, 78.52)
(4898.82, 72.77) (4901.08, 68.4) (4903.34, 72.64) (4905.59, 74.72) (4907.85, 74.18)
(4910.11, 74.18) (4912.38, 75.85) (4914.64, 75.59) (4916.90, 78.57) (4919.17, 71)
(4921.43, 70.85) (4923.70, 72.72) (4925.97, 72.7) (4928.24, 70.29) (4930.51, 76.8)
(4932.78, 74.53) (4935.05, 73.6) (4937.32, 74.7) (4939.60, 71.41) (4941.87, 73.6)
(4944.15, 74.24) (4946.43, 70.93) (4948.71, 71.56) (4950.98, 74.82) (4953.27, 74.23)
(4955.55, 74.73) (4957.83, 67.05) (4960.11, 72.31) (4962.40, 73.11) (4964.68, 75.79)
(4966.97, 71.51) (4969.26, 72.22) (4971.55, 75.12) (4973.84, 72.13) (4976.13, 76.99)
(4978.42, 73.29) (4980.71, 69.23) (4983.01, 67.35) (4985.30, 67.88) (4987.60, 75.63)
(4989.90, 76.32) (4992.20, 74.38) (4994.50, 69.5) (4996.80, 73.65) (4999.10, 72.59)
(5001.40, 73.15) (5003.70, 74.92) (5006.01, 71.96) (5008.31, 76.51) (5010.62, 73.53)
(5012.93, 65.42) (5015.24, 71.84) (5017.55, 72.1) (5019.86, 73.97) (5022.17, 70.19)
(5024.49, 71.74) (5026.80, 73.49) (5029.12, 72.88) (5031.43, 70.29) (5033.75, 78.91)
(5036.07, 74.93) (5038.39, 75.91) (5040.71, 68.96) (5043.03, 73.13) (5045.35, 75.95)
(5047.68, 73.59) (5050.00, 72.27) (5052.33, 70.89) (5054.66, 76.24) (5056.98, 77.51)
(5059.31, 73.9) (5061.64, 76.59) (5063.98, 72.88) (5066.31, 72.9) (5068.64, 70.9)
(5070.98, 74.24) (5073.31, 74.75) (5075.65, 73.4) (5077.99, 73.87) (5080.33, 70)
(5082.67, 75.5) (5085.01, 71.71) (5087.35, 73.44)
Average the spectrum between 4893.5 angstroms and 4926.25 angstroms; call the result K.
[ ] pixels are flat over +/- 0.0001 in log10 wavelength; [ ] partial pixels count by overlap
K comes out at 74.1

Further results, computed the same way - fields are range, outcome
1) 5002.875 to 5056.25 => 73.1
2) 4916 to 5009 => 73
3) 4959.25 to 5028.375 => 72.6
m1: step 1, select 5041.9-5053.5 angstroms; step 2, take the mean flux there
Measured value 73.1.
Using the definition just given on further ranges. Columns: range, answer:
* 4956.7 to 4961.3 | 69.7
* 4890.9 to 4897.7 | 77.1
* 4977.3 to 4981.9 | 71.2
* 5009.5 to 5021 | 71.4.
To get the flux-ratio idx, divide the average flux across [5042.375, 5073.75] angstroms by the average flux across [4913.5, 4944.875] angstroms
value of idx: 1.0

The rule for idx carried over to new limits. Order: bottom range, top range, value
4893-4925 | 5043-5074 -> 1.00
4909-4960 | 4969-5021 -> 0.99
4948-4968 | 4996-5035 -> 1.00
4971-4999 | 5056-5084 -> 1.02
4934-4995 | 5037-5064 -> 1.02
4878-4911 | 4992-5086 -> 0.99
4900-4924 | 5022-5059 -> 1.00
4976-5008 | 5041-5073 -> 1.02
